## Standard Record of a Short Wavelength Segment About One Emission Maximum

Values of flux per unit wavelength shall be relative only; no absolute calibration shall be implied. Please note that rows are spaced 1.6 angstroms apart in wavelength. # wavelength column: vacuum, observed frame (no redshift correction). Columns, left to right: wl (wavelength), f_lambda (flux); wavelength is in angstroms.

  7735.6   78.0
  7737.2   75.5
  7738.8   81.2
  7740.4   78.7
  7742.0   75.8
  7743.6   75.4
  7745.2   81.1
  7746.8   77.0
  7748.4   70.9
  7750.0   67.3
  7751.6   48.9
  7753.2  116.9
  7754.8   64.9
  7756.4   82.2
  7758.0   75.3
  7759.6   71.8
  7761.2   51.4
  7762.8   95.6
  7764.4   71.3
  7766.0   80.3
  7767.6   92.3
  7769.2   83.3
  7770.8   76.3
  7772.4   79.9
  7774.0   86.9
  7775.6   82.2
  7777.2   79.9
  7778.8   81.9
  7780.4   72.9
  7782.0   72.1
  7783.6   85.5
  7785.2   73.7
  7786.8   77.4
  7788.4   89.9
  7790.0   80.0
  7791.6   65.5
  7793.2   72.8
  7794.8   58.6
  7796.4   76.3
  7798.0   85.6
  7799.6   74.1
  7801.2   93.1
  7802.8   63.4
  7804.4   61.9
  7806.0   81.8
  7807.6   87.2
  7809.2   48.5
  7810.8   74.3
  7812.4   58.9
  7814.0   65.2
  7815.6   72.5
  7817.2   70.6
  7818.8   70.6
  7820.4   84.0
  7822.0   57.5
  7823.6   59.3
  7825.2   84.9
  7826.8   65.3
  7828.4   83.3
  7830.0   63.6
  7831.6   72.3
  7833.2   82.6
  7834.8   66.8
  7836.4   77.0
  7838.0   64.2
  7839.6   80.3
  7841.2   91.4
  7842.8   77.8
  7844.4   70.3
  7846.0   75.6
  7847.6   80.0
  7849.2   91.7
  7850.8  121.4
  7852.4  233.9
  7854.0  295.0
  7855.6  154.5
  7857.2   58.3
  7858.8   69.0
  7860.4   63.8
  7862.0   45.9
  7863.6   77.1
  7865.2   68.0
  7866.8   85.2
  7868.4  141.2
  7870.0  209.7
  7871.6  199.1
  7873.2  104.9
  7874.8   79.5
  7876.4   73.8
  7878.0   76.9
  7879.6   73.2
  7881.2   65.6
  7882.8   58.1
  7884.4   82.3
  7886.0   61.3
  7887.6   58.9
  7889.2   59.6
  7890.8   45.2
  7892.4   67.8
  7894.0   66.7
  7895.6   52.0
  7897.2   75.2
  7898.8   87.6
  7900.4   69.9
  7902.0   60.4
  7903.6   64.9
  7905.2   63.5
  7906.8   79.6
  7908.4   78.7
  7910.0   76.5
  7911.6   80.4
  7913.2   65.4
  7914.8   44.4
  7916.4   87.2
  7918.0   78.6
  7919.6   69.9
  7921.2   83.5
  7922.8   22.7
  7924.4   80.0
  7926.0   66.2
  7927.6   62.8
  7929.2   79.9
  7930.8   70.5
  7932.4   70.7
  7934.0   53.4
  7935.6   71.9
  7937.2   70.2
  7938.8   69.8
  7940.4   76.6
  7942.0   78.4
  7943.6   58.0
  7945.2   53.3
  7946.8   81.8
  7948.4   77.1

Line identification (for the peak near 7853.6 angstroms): [S II] 6716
